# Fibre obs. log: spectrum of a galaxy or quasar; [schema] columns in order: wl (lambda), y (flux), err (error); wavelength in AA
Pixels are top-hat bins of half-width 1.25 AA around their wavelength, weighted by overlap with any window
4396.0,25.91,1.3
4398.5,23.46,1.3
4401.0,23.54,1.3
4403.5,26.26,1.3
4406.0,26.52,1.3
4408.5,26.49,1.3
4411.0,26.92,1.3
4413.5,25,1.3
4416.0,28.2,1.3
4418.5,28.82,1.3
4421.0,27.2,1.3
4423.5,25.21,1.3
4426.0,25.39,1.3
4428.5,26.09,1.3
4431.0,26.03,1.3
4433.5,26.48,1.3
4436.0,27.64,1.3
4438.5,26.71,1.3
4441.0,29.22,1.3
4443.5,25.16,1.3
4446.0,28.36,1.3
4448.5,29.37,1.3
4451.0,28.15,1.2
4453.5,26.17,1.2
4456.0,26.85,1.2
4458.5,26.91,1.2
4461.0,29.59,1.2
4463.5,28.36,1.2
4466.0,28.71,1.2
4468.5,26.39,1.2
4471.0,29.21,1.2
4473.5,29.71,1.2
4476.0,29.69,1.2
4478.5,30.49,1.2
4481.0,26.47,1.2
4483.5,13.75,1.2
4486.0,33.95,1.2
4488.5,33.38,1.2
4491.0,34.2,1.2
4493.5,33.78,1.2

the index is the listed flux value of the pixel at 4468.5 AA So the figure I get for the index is 26.39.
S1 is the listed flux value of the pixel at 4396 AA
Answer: 25.91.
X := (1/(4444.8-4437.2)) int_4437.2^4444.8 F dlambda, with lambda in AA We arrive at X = 27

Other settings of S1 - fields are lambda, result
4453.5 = 26.17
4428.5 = 26.09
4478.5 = 30.49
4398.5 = 23.46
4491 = 34.2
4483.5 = 13.75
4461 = 29.59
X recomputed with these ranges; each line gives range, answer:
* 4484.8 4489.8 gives 33.7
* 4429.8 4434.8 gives 26.3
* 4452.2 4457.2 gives 26.5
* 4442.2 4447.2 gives 26.8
